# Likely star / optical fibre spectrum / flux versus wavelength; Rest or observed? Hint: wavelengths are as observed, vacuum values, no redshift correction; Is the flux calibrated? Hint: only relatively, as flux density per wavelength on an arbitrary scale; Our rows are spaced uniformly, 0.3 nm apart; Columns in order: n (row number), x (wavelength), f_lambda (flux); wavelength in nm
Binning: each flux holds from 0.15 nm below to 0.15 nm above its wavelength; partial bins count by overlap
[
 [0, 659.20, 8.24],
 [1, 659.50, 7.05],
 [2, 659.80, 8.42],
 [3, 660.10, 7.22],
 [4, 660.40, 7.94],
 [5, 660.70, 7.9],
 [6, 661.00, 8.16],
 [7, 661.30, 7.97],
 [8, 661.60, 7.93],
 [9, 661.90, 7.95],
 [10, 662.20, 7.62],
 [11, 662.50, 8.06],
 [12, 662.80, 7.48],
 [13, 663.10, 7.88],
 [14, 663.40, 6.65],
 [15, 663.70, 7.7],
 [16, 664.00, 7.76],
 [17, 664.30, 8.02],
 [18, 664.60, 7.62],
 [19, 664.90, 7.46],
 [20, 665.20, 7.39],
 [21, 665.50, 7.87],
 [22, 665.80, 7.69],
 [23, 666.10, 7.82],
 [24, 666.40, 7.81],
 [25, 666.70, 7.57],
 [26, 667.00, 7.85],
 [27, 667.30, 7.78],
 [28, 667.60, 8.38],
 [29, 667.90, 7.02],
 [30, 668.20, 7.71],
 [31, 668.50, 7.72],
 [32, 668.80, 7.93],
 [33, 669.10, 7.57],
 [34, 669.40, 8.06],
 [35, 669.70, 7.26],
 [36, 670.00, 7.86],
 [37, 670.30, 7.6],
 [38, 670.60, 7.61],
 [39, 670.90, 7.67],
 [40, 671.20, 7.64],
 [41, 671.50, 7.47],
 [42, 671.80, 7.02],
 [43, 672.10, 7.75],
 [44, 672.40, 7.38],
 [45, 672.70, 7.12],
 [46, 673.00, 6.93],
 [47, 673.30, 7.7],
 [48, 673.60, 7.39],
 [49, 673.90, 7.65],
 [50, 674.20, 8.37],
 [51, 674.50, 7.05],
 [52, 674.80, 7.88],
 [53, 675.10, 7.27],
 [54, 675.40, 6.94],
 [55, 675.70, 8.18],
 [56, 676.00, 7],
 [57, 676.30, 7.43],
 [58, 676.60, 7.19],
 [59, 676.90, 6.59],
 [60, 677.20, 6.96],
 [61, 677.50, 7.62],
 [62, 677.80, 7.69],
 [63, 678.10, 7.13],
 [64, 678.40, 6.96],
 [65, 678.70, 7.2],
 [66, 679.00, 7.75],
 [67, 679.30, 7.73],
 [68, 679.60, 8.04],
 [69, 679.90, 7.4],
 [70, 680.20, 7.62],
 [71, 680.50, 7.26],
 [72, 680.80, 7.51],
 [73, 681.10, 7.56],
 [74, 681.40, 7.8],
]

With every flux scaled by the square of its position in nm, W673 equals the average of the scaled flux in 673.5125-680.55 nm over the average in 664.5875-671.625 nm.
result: 1.0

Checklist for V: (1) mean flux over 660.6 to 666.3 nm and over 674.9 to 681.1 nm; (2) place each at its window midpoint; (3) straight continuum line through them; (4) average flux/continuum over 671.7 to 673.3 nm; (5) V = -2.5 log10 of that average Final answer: 0.033 mag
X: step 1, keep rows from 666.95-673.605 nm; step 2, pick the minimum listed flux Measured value 6.93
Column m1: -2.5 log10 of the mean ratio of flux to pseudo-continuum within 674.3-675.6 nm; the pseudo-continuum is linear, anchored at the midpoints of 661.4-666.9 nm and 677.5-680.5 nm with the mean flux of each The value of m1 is 0.03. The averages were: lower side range 7.69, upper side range 7.5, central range 7.36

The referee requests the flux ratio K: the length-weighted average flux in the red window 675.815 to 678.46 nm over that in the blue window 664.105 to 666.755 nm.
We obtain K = 0.9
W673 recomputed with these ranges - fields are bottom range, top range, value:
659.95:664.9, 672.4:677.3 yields 0.99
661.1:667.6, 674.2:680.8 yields 1.00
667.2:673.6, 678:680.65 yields 1.01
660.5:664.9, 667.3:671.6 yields 1.01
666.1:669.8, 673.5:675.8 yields 1.00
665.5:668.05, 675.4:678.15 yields 0.97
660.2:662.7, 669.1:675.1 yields 0.98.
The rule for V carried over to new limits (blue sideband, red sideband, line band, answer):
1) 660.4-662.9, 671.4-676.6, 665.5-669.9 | -0.01 mag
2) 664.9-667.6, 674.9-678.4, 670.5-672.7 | 0.00 mag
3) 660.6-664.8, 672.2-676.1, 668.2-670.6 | -0.02 mag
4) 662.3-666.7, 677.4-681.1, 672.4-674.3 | 0.01 mag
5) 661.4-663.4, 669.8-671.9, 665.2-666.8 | -0.01 mag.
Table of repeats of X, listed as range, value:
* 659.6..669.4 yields 6.65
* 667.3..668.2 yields 7.02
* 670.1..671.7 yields 7.47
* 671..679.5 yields 6.59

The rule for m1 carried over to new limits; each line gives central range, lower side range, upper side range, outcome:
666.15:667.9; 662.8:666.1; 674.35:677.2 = -0.04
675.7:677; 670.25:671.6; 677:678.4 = 0.02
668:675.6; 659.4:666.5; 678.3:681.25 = 0.01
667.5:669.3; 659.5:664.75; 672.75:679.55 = -0.02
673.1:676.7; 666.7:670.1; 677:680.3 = 0.01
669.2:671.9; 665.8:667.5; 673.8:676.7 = 0.01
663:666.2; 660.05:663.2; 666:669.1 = 0.03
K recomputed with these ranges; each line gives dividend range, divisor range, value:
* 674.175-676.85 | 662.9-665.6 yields 0.98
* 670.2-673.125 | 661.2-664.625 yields 0.96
